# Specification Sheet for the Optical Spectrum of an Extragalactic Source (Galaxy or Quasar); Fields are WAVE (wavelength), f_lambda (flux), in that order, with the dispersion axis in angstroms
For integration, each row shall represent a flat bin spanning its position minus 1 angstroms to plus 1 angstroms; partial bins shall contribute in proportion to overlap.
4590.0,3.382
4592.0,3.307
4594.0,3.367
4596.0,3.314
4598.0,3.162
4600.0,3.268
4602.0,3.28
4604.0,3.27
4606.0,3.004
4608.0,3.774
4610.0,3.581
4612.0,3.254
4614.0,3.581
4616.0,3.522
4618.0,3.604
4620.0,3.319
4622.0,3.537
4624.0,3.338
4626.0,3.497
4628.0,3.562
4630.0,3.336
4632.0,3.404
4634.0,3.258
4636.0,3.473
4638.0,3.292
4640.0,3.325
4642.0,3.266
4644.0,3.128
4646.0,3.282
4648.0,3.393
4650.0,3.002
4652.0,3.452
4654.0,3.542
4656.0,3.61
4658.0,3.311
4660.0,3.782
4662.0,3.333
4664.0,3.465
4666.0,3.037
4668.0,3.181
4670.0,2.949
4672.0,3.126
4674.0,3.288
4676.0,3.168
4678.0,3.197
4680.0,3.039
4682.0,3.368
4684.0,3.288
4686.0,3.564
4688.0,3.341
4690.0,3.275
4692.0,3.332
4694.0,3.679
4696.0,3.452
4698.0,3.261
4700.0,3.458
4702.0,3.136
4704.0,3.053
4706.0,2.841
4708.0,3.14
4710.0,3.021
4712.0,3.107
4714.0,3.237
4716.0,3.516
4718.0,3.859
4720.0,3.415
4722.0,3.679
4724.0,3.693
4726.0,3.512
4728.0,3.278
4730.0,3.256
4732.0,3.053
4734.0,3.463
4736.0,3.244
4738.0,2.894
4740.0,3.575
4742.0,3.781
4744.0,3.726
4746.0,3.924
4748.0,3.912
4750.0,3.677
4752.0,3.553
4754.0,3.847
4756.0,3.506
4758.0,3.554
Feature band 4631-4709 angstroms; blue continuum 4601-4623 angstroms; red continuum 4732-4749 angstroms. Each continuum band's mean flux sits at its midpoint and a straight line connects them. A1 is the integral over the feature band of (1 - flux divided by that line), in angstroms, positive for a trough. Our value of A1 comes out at 4.1 angstroms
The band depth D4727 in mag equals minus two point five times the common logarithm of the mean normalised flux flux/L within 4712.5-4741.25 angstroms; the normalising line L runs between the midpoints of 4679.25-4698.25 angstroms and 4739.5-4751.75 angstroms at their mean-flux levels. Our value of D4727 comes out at 0.07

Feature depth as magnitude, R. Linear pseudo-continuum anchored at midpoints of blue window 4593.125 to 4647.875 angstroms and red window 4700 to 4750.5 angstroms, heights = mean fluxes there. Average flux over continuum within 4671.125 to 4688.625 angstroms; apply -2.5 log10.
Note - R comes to 0.040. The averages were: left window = 3.37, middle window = 3.26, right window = 3.4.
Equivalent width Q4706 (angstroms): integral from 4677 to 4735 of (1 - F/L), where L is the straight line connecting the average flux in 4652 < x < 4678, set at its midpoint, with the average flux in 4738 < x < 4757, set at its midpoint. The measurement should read 2.8 angstroms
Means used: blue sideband 3.32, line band 3.33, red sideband 3.68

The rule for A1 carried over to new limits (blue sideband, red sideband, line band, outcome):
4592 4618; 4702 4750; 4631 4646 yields 0.3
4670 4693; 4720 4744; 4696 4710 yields 0.7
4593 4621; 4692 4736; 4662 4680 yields 0.9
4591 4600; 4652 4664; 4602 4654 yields 0.3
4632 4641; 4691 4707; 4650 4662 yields -0.6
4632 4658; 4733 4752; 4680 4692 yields 0.4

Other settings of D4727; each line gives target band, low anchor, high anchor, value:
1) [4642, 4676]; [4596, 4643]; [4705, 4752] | 0.033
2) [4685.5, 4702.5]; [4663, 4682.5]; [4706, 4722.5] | -0.044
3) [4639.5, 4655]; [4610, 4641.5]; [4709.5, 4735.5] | 0.038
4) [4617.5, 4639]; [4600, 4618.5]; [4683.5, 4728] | -0.004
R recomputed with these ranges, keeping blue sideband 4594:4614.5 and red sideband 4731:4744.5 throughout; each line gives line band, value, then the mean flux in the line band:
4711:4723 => -0.030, 3.47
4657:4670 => 0.013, 3.32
